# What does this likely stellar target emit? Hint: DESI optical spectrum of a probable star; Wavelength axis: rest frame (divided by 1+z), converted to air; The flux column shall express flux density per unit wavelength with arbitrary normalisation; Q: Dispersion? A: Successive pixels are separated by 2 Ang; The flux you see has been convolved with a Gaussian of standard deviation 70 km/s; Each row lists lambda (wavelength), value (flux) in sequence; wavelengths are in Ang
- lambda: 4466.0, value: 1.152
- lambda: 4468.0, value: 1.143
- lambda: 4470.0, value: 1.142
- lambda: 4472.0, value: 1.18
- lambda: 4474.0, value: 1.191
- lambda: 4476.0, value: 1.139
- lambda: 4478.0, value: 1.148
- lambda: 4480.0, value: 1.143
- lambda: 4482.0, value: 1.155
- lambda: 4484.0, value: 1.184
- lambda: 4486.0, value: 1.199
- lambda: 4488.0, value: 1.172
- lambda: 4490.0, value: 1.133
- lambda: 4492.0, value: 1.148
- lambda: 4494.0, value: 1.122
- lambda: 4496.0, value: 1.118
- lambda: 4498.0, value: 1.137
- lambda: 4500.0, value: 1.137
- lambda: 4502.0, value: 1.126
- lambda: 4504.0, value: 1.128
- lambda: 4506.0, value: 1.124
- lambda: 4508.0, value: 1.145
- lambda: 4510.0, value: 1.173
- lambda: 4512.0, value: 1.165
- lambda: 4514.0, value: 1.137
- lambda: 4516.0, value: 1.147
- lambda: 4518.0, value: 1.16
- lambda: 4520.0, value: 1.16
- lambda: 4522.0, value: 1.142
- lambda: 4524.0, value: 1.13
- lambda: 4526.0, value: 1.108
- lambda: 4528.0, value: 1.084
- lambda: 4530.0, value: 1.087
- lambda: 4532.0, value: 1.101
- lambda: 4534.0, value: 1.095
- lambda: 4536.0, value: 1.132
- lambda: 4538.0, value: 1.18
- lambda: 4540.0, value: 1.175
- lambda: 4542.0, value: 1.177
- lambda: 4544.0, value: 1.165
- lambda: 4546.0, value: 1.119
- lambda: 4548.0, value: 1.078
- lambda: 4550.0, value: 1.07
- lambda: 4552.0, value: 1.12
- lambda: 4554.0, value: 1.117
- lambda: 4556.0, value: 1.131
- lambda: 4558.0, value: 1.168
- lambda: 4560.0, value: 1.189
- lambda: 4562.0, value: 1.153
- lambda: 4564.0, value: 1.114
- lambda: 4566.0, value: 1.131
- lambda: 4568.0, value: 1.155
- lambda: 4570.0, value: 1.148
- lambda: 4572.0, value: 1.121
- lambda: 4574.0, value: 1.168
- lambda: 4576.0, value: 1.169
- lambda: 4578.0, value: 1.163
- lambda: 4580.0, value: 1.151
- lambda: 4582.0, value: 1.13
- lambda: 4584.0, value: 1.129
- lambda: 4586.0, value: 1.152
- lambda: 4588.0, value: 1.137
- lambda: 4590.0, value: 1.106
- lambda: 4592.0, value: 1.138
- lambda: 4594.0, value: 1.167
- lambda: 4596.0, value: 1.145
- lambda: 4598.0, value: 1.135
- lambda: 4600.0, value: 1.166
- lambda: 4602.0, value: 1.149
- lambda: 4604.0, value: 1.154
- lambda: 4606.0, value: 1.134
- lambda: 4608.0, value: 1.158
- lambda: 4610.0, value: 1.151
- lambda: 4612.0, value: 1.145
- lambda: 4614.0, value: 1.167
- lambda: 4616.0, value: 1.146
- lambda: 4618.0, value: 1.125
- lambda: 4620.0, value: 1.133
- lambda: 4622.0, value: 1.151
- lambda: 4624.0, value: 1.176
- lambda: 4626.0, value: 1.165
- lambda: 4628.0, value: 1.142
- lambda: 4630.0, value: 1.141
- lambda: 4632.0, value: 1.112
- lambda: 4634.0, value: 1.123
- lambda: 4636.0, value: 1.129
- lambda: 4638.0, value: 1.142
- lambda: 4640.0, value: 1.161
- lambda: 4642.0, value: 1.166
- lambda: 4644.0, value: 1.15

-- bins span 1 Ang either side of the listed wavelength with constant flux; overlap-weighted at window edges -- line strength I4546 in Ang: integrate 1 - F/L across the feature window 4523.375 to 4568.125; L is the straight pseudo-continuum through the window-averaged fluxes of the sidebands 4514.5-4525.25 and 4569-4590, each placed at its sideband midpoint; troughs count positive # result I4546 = 0.65 Ang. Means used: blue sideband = 1.15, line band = 1.13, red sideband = 1.14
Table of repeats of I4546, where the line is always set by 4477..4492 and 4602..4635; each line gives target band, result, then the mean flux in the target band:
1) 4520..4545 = 0.5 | 1.13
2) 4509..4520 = 0.0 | 1.16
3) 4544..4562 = 0.4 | 1.13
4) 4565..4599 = 0.2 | 1.14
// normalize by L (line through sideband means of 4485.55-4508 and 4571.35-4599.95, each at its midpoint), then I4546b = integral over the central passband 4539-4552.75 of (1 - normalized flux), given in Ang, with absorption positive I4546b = 0.2 Ang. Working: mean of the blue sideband 1.14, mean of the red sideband 1.14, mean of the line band 1.13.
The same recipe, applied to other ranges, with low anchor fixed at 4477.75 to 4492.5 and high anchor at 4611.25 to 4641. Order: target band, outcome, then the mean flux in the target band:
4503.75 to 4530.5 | 0.5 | 1.14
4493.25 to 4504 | 0.3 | 1.13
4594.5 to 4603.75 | 0.0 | 1.15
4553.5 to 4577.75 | 0.1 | 1.15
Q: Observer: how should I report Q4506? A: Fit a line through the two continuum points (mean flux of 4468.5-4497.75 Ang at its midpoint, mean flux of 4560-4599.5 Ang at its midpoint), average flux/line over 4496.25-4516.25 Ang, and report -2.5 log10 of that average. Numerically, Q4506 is 0.01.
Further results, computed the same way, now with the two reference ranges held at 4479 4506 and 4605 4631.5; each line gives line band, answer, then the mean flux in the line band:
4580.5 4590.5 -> 0.014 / 1.13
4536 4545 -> -0.022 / 1.17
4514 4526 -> 0.002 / 1.14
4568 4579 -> -0.006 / 1.15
